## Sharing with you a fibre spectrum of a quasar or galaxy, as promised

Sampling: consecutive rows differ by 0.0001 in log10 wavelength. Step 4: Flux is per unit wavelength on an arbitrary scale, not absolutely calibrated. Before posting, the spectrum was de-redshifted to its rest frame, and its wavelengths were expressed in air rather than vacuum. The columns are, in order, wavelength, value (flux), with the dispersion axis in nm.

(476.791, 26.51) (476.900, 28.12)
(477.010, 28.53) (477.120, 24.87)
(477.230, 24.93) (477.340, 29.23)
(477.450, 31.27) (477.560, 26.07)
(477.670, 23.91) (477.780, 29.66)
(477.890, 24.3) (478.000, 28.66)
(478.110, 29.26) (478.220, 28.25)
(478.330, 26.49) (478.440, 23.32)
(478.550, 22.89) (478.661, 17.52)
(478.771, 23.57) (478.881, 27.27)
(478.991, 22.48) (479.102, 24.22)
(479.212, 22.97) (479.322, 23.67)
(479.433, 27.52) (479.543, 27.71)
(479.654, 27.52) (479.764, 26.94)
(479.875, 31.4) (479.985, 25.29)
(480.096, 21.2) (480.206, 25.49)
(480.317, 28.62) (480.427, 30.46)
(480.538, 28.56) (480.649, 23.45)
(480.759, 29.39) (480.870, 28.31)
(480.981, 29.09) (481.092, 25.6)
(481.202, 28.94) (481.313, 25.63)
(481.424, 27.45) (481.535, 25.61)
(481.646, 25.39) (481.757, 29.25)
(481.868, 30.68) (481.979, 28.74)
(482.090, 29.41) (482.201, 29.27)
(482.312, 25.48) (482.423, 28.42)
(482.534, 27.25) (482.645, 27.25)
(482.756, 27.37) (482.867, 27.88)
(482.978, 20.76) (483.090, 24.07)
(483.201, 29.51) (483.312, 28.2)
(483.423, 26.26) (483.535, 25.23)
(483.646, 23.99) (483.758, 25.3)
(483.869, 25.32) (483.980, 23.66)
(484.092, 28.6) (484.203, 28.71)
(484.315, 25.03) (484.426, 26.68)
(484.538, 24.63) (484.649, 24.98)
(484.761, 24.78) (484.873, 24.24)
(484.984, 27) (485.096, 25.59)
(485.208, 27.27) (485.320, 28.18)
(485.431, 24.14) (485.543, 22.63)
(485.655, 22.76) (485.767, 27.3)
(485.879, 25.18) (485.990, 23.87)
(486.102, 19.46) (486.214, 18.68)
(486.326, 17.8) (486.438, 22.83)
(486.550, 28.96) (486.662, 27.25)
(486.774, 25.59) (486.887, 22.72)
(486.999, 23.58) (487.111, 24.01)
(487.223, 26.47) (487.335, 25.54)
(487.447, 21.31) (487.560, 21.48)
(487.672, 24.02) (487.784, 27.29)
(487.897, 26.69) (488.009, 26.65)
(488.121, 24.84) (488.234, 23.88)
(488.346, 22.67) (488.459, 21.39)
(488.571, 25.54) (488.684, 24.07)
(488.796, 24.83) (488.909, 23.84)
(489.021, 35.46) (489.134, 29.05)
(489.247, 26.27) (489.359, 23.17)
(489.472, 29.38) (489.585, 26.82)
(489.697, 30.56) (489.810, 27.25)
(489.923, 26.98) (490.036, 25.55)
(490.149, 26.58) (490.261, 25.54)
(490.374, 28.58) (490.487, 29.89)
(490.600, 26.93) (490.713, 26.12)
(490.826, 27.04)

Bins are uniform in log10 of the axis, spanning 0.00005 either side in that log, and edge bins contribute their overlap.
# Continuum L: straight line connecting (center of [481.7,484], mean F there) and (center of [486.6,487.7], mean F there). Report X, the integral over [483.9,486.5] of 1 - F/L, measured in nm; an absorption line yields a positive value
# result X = 0.09 nm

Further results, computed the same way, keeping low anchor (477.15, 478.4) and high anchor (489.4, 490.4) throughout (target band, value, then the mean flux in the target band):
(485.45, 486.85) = 0.20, 23.5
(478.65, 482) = 0.10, 26.5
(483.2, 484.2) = 0.04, 26.2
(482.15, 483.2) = 0.03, 26.6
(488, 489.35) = 0.09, 25.6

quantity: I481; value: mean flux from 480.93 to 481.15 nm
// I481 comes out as 27.4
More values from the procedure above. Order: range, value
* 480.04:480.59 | 26.9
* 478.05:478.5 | 26.8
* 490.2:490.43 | 27.1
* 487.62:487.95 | 26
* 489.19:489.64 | 26.4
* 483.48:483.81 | 24.8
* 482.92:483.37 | 25.7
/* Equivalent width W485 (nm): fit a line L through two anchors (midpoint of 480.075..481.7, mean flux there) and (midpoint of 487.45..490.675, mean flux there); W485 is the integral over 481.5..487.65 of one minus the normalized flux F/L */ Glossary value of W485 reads 0.27 nm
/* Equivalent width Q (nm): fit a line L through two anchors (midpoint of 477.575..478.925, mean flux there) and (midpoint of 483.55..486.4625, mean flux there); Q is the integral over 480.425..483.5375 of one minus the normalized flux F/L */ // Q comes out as -0.29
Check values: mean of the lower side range 25.4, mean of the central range 27.3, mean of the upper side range 24.6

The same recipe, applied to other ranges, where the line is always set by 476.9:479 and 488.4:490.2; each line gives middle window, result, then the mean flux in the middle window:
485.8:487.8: 0.22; 23.6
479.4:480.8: -0.05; 27.2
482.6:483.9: 0.02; 25.9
